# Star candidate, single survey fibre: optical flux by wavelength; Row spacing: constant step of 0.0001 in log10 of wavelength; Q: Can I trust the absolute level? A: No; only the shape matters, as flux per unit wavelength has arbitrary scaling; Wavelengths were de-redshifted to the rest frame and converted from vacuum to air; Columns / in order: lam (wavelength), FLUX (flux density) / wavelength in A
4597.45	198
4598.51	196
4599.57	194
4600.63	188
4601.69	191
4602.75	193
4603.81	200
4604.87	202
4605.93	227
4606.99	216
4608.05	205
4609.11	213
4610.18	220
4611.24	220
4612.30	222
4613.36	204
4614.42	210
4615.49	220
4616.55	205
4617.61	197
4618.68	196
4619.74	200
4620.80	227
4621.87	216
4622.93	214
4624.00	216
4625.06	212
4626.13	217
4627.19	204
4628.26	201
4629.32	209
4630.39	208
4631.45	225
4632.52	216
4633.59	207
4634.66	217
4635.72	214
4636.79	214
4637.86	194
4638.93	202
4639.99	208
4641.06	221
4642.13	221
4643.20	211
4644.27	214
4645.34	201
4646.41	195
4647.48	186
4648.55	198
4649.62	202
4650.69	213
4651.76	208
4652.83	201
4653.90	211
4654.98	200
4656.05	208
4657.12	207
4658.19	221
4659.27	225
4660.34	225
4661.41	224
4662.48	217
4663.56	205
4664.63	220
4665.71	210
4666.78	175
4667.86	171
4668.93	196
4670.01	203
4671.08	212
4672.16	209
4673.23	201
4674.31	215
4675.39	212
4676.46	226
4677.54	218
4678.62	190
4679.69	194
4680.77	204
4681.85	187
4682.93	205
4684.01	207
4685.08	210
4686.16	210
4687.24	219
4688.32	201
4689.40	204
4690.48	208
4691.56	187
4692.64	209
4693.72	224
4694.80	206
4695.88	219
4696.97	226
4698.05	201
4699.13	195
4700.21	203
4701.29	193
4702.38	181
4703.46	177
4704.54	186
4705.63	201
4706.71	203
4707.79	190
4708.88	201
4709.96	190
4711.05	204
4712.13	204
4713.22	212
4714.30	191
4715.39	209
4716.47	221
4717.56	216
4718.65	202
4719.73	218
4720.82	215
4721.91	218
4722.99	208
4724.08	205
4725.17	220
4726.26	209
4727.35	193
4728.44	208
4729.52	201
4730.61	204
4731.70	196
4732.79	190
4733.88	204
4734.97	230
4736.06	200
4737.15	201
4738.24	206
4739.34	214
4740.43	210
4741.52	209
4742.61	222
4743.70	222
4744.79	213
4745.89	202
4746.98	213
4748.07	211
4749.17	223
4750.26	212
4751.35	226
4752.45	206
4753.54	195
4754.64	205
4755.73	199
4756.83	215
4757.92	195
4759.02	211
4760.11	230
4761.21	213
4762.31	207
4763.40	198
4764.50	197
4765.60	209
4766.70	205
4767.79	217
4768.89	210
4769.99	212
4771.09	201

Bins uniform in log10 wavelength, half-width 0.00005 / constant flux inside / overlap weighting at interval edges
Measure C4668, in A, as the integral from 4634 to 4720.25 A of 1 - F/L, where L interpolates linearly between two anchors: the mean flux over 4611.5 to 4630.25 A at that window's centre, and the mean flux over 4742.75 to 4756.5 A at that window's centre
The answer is 2.1 A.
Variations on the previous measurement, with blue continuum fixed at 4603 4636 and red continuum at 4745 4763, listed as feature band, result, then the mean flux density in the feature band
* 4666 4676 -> 0.53 A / 200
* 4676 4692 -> 0.47 A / 205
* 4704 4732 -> 0.74 A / 205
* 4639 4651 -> 0.29 A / 206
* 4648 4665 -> -0.03 A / 212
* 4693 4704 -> 0.42 A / 203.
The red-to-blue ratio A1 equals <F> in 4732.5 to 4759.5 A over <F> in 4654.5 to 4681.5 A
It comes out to 1.0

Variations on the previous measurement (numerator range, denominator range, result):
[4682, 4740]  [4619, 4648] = 0.98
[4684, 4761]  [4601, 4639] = 0.98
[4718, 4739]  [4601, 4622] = 0.99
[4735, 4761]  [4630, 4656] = 1.01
